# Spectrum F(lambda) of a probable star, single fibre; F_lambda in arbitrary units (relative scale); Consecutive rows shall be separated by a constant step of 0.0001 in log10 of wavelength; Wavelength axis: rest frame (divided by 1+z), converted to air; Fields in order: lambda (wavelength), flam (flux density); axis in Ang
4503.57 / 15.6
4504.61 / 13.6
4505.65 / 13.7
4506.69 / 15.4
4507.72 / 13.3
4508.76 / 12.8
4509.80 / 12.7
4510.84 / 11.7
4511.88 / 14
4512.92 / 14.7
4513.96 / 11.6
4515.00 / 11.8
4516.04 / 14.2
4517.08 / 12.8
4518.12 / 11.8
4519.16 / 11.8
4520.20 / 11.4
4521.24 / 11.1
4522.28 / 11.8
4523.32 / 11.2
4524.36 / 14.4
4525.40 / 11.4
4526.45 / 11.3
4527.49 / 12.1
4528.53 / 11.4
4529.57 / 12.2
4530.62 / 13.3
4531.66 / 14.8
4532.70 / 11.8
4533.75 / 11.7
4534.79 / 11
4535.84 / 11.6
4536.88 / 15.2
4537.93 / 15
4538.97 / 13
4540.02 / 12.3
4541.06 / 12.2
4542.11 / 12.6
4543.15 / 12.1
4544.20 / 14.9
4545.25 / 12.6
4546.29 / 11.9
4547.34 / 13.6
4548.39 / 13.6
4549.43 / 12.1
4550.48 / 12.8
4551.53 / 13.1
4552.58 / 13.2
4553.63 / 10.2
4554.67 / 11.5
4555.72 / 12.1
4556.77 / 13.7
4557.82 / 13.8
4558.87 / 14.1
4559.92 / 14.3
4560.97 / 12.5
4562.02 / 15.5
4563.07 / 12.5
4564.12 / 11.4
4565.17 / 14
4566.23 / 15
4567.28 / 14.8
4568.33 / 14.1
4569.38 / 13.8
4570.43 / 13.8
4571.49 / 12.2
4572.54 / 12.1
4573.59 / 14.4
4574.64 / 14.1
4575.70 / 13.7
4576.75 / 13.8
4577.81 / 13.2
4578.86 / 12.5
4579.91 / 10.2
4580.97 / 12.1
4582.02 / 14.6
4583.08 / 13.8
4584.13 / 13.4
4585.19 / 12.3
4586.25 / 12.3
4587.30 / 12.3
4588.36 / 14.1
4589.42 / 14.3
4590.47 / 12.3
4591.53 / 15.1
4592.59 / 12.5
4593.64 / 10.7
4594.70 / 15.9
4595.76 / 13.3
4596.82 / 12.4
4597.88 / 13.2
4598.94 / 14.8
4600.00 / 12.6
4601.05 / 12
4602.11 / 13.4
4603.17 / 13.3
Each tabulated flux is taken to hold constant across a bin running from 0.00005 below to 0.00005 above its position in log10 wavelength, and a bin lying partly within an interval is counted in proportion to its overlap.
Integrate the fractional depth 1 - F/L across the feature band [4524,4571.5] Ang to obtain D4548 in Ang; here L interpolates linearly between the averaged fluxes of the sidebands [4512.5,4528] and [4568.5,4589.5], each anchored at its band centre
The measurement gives -1.2 Ang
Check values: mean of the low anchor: 12.2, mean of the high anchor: 13.1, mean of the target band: 13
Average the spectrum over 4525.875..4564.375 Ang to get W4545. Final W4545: 12.8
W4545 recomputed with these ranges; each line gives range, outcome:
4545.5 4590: 13.2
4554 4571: 13.5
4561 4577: 13.6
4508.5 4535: 12.3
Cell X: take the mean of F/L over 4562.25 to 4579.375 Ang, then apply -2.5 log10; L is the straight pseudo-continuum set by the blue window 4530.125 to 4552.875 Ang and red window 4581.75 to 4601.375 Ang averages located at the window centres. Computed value -0.03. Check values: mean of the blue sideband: 12.9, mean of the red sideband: 13.3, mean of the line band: 13.5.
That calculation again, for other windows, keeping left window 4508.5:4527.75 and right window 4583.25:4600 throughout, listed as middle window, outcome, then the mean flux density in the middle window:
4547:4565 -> -0.013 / 13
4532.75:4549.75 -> -0.016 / 12.8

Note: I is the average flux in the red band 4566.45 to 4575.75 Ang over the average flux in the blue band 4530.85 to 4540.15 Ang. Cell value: 1.06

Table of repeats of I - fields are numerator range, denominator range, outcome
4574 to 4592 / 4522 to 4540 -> 1.05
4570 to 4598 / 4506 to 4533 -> 1.04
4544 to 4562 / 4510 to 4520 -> 1.02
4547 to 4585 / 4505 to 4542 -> 1.04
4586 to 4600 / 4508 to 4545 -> 1.06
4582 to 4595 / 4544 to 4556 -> 1.05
